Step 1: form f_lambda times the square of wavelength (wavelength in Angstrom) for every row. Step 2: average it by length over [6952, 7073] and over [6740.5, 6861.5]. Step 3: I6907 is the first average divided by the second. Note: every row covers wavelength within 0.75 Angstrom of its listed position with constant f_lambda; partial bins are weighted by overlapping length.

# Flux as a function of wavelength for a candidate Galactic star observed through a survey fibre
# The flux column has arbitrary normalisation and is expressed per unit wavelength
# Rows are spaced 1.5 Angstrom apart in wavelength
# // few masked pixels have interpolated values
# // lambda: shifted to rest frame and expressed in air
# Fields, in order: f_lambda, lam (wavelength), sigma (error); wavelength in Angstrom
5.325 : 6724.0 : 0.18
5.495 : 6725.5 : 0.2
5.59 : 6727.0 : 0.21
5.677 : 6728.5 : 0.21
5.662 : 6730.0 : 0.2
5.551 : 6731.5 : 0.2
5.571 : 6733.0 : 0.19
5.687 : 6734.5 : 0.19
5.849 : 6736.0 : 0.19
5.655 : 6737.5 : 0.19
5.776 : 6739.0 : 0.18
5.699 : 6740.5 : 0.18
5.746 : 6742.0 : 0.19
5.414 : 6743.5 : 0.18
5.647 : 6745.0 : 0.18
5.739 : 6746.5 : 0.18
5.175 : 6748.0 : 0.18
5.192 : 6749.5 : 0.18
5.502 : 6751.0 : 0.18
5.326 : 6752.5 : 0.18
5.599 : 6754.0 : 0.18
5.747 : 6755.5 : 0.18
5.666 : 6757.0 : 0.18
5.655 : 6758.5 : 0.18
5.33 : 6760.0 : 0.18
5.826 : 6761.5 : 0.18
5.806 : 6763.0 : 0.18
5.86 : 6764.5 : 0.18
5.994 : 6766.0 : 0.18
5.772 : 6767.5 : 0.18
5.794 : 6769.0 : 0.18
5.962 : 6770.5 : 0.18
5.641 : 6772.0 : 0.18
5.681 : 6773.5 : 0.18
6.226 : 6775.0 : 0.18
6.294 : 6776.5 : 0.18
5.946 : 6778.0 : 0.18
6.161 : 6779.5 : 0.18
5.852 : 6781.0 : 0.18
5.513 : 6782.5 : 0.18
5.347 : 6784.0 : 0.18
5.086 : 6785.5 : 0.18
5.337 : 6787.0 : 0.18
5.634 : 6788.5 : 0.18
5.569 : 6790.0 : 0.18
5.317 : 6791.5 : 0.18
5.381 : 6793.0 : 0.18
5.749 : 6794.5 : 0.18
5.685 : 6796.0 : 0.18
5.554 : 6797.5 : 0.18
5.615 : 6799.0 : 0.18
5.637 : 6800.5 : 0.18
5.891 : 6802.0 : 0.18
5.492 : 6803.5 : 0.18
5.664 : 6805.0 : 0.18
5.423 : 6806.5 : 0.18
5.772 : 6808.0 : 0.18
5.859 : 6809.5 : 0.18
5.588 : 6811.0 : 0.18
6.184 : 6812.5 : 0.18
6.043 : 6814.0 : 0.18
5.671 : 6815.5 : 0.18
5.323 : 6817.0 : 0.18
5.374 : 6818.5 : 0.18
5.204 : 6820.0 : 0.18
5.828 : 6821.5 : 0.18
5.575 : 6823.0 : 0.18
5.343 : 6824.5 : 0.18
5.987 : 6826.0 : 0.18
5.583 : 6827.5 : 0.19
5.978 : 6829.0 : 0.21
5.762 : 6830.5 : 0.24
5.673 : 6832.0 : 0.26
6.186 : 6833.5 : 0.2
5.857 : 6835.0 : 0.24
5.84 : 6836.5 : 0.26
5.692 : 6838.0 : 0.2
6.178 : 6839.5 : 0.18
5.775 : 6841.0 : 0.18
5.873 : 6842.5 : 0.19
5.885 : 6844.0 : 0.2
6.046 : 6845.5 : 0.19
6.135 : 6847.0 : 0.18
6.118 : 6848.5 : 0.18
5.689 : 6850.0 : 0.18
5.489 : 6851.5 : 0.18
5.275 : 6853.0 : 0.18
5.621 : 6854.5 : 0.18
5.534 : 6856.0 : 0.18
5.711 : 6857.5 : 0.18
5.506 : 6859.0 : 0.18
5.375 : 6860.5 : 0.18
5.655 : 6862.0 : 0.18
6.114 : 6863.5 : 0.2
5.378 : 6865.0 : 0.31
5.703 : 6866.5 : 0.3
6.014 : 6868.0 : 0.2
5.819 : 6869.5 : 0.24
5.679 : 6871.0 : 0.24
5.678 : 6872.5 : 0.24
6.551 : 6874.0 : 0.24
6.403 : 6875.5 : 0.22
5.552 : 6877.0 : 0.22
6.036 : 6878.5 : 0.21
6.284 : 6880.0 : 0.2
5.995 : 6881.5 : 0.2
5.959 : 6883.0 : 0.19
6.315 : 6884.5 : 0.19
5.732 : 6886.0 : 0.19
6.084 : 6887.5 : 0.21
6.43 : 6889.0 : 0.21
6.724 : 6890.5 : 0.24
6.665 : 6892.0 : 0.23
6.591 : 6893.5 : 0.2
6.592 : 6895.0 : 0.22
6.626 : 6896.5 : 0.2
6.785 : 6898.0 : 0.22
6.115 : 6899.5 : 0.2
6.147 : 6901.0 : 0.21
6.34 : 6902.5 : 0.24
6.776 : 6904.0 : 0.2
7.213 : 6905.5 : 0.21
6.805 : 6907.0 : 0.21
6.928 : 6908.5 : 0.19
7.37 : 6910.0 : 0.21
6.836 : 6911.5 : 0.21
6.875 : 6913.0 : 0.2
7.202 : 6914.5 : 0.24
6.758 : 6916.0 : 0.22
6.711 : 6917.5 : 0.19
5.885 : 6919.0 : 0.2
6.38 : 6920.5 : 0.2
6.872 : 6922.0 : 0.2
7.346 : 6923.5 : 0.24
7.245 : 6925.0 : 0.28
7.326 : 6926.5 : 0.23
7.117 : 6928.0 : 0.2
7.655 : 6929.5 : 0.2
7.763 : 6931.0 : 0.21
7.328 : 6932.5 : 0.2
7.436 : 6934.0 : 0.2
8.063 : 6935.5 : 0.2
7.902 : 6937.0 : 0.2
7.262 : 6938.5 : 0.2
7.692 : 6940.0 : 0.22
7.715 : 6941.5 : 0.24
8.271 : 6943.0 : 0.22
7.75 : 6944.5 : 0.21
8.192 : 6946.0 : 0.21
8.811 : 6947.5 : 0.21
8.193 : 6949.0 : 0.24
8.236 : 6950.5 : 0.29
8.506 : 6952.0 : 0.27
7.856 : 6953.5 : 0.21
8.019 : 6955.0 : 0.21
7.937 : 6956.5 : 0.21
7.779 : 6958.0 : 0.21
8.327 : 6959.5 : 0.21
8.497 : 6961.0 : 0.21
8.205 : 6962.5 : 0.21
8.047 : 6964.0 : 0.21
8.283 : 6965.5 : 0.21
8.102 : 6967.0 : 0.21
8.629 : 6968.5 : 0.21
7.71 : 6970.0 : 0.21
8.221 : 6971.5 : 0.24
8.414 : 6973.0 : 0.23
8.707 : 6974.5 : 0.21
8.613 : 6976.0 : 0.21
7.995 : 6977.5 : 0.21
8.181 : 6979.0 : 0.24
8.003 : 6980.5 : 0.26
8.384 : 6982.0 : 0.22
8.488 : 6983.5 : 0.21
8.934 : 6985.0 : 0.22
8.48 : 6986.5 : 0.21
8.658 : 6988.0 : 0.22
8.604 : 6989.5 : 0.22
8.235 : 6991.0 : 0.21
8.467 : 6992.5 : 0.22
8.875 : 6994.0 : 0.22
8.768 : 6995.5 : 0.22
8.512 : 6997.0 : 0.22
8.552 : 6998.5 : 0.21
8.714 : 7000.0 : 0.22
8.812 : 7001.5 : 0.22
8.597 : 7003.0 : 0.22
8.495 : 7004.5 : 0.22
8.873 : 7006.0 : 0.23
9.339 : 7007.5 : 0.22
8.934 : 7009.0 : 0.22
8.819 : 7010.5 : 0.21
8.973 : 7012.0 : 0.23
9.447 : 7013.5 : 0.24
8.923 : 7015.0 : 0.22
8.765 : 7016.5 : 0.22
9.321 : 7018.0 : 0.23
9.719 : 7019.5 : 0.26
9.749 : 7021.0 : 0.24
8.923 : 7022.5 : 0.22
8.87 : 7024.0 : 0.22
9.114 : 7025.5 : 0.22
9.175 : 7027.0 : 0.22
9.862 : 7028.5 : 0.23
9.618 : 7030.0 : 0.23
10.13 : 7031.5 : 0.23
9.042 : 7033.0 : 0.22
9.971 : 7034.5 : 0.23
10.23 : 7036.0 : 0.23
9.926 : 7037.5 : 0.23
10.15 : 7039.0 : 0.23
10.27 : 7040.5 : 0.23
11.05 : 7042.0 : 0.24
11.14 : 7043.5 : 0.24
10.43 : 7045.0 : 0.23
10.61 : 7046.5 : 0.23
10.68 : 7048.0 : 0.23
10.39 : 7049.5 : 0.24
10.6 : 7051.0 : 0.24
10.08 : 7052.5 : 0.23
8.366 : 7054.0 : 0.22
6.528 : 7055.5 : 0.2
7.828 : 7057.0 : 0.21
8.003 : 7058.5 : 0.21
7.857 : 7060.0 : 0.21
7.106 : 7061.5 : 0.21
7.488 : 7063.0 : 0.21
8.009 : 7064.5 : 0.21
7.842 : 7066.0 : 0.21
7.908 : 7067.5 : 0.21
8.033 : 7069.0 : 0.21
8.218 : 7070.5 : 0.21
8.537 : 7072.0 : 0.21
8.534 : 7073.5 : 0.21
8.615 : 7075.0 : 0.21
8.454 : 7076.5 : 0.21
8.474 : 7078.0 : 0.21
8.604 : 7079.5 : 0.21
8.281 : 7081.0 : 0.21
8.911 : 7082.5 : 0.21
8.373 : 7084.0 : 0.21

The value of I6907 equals 1.65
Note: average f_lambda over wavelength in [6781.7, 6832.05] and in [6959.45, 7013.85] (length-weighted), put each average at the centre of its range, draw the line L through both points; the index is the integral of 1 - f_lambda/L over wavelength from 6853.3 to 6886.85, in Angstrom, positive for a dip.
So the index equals 4.0 Angstrom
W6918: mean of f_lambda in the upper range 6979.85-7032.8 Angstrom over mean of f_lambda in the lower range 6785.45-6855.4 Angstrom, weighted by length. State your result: 1.6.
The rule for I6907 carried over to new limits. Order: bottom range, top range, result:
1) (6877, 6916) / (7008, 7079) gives 1.46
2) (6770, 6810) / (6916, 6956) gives 1.39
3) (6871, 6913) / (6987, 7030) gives 1.44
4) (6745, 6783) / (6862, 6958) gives 1.26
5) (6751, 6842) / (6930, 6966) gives 1.47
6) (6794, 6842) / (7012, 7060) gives 1.78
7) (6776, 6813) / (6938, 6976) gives 1.51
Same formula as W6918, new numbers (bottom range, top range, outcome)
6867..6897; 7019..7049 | 1.61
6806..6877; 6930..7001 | 1.43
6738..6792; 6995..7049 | 1.67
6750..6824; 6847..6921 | 1.09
